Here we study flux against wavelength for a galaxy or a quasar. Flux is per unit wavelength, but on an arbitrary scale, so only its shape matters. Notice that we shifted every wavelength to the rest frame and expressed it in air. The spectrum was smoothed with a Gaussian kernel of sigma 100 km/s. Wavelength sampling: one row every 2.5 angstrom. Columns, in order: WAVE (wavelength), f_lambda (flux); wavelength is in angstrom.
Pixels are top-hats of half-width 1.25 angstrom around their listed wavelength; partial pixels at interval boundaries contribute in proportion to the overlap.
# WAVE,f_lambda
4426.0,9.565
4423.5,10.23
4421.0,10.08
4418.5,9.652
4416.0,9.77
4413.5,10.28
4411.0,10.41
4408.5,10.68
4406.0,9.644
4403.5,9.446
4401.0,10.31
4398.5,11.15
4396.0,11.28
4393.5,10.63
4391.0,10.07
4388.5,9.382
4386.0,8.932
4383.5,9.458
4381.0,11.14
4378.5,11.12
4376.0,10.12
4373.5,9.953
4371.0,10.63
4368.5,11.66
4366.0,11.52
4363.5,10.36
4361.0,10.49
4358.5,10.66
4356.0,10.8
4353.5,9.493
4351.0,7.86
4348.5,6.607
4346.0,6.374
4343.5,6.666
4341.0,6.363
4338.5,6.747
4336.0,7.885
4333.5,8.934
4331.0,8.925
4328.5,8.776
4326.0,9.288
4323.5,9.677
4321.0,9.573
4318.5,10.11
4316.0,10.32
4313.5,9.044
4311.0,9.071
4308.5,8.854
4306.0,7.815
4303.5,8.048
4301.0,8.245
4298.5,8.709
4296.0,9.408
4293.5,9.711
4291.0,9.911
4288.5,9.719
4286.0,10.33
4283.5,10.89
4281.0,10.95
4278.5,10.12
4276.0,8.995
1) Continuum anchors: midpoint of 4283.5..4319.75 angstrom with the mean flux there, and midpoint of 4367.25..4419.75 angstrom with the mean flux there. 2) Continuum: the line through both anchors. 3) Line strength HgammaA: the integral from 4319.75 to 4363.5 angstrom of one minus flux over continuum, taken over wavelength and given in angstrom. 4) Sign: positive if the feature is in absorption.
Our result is 5.10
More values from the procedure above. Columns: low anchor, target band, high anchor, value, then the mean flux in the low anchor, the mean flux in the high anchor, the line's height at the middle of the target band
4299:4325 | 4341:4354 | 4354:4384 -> 3.73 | 9.07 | 10.7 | 10.1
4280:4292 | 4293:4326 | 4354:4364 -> 4.10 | 10.4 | 10.5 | 10.4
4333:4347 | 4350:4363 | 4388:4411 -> -3.15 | 7.08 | 10.3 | 7.98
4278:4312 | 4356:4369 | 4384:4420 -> -1.37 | 9.4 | 10.1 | 9.84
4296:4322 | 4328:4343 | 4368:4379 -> 2.81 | 8.99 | 10.6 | 9.65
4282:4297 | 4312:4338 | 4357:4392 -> 2.55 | 10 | 10.4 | 10.2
